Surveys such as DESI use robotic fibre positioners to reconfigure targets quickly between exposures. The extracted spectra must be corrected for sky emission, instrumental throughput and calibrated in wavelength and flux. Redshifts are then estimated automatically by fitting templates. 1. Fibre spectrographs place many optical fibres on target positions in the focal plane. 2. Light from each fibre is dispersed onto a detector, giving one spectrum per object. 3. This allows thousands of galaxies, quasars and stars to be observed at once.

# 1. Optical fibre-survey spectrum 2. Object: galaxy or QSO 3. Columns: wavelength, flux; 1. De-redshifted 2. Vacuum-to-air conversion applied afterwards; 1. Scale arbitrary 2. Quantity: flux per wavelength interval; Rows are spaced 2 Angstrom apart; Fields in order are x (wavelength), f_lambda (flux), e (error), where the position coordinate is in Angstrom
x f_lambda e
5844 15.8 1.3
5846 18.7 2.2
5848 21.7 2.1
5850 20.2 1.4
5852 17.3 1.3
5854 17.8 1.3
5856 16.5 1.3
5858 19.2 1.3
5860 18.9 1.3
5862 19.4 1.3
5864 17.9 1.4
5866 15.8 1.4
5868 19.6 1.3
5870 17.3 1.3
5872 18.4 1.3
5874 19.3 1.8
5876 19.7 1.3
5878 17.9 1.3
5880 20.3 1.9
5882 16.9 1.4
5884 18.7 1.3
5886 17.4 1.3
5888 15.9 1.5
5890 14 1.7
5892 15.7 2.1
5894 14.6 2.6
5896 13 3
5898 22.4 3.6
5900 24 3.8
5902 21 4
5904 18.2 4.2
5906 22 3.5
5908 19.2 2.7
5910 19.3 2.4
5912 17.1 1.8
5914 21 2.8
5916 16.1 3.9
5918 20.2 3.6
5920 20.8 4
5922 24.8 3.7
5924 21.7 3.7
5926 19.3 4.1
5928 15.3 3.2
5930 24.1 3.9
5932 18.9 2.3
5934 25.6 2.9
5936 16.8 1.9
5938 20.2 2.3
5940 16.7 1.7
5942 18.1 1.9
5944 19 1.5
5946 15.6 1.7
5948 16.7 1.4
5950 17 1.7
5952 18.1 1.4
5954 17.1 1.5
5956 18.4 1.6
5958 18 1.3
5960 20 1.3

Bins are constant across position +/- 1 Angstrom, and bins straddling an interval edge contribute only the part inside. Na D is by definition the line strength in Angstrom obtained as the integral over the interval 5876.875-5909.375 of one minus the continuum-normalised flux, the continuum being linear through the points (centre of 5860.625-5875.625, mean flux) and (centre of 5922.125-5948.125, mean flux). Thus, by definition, 0.9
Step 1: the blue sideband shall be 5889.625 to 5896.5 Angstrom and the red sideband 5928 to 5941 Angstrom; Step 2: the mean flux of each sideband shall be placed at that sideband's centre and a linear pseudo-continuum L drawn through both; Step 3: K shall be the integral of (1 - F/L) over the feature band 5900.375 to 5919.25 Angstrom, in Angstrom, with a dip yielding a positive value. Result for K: -3.3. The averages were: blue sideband 14.5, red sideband 20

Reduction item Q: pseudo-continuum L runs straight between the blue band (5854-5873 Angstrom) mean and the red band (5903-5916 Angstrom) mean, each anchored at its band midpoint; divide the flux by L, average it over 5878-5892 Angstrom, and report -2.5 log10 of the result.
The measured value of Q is 0.09 mag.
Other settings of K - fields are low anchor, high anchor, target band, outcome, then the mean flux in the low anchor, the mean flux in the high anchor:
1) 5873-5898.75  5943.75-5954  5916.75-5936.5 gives -4.12 Angstrom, 17.3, 17.1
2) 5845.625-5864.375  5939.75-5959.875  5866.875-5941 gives -3.43 Angstrom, 18.8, 17.6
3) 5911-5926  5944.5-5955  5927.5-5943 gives -0.93 Angstrom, 20.2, 17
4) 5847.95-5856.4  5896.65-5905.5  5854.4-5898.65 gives 4.74 Angstrom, 18.5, 21.1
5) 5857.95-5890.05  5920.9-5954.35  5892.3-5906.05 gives -0.30 Angstrom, 18.1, 19.2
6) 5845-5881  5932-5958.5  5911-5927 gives -1.50 Angstrom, 18.7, 18.3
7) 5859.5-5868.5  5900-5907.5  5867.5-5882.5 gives 0.18 Angstrom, 18.2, 20.8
